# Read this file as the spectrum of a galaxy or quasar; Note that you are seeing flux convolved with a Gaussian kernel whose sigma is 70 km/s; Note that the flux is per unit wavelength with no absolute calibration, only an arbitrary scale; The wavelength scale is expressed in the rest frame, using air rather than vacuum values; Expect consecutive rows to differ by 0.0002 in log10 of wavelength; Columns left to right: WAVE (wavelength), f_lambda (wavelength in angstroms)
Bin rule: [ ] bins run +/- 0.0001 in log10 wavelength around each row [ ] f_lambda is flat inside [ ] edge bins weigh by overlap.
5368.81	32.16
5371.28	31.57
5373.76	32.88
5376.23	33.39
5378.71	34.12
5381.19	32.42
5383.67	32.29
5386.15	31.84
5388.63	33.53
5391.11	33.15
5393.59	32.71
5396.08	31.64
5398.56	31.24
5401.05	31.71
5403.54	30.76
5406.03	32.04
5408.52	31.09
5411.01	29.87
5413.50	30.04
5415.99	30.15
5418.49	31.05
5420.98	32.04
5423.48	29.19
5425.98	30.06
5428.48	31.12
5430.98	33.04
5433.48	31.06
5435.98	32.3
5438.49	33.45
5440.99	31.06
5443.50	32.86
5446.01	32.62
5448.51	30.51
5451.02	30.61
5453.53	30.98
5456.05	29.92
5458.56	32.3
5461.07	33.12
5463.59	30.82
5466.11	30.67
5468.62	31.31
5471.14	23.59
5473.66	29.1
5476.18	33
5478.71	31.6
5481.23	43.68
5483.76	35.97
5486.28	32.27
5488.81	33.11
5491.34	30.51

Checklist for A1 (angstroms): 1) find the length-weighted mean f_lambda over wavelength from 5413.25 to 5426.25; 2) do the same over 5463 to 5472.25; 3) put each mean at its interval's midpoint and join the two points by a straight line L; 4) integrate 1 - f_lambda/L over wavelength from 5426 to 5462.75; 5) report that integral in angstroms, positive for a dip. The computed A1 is -2.4 angstroms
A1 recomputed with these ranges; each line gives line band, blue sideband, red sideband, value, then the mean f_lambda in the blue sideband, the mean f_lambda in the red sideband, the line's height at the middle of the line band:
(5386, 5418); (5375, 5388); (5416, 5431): 0.4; 32.8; 30.8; 31.9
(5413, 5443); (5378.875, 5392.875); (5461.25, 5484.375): 1.1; 32.8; 32.1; 32.5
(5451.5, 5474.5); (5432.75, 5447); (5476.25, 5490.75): 2.3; 32.3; 34.9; 33.7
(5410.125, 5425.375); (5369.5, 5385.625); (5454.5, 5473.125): 0.6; 32.7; 30.2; 31.5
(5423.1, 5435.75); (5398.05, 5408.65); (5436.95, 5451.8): 0.2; 31.4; 31.9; 31.7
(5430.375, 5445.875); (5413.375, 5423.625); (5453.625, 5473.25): -0.9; 30.7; 30.2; 30.5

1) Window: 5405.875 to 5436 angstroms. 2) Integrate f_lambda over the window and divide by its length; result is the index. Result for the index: 30.9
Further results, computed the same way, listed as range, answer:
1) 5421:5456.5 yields 31.4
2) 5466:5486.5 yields 32.5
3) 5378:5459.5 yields 31.6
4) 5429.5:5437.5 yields 32.1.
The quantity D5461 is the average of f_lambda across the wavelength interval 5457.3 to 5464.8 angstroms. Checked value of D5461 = 32.1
